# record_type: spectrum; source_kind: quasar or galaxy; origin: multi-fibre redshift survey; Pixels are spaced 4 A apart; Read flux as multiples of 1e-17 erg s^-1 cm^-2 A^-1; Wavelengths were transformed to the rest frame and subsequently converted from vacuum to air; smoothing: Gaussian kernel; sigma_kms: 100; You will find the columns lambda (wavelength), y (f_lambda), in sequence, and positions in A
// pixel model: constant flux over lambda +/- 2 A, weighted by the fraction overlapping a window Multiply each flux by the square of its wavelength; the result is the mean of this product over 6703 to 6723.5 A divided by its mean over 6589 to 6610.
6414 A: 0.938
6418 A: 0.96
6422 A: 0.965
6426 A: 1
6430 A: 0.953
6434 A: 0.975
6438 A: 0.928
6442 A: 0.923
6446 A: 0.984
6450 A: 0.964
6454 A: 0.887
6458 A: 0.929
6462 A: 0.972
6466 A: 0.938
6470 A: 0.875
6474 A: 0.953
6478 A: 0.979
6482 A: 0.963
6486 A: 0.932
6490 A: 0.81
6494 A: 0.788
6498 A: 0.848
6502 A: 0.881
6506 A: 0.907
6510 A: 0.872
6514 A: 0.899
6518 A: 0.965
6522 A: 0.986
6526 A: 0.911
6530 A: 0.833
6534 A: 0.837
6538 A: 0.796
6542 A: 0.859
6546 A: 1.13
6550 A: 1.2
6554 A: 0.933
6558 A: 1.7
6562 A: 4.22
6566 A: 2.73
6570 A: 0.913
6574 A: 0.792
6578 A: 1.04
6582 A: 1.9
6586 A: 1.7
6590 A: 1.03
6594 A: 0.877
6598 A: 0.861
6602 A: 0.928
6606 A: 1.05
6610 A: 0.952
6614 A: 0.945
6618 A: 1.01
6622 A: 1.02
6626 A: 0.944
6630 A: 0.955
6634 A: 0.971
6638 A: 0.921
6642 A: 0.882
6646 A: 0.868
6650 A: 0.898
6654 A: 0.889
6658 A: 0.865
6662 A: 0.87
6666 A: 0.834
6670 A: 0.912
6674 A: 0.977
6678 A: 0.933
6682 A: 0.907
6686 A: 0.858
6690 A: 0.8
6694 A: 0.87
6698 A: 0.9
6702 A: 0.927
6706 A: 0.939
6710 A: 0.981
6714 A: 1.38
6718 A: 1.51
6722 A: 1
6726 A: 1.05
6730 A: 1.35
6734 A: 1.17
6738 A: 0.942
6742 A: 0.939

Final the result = 1.26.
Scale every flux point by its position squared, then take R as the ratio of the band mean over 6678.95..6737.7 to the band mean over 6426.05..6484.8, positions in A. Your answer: 1.2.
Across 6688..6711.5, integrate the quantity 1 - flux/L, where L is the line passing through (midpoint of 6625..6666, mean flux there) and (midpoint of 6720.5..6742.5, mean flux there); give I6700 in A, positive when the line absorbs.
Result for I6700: 2.71 A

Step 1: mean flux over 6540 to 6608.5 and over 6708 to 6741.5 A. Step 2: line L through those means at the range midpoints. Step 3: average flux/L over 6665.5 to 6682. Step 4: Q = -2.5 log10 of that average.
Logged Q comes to 0.326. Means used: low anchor 1.4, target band 0.92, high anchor 1.16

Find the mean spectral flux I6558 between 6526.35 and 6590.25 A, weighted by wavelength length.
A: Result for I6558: 1.41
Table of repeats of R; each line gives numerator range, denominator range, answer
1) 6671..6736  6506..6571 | 0.84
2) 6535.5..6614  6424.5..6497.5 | 1.49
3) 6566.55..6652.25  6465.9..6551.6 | 1.18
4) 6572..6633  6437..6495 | 1.20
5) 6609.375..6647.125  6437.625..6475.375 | 1.07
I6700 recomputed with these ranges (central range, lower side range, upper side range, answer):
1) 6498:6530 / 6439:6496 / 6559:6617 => 5.9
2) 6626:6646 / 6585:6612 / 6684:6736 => 2.2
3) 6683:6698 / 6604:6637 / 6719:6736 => 3.3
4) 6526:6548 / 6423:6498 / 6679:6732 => 1.6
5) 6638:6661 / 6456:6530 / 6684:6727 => 2.5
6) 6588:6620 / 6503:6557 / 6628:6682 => -1.2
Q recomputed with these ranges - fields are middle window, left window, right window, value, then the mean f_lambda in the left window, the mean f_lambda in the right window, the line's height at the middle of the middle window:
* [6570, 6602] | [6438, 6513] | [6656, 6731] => -0.198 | 0.912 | 0.988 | 0.95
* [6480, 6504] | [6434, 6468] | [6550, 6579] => 0.375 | 0.943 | 1.75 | 1.23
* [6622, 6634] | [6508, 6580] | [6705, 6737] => 0.252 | 1.26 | 1.17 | 1.22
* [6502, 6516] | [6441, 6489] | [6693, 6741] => 0.086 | 0.939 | 1.09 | 0.965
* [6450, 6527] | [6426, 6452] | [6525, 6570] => 0.276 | 0.958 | 1.46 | 1.19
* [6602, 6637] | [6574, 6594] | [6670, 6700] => 0.184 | 1.3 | 0.893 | 1.16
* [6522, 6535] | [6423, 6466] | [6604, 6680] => 0.073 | 0.951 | 0.931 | 0.943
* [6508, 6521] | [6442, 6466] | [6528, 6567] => 0.379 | 0.944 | 1.49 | 1.3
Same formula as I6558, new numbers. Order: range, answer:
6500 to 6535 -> 0.901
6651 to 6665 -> 0.873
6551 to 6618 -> 1.4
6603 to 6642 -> 0.968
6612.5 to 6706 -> 0.912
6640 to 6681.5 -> 0.893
